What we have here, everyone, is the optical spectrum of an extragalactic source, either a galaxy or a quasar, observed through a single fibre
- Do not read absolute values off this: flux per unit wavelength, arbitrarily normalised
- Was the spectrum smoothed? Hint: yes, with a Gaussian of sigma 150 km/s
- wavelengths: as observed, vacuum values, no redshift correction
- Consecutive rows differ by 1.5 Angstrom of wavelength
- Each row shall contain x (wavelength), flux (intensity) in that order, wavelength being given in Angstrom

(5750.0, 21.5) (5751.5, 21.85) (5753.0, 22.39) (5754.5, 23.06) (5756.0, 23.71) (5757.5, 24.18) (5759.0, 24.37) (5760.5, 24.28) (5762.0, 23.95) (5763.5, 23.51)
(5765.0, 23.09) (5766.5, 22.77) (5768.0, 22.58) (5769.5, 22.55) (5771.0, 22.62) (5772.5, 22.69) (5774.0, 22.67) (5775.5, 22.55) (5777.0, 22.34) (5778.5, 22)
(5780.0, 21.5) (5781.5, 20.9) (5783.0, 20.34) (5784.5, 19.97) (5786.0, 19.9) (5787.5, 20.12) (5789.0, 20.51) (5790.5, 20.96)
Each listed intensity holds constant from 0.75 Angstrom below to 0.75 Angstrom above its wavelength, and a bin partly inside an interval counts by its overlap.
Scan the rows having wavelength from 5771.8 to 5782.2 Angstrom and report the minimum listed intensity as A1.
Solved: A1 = 20.9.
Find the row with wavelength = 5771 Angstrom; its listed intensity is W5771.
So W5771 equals 22.62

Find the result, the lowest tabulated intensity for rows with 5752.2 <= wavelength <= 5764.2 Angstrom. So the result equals 22.39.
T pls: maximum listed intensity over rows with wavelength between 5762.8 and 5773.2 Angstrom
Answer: 23.51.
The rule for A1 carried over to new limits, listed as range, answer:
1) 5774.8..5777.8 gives 22.34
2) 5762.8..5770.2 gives 22.55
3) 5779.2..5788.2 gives 19.9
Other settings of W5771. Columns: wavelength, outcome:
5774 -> 22.67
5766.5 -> 22.77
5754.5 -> 23.06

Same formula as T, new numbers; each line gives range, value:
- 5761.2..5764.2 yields 23.95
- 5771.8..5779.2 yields 22.69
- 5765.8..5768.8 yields 22.77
